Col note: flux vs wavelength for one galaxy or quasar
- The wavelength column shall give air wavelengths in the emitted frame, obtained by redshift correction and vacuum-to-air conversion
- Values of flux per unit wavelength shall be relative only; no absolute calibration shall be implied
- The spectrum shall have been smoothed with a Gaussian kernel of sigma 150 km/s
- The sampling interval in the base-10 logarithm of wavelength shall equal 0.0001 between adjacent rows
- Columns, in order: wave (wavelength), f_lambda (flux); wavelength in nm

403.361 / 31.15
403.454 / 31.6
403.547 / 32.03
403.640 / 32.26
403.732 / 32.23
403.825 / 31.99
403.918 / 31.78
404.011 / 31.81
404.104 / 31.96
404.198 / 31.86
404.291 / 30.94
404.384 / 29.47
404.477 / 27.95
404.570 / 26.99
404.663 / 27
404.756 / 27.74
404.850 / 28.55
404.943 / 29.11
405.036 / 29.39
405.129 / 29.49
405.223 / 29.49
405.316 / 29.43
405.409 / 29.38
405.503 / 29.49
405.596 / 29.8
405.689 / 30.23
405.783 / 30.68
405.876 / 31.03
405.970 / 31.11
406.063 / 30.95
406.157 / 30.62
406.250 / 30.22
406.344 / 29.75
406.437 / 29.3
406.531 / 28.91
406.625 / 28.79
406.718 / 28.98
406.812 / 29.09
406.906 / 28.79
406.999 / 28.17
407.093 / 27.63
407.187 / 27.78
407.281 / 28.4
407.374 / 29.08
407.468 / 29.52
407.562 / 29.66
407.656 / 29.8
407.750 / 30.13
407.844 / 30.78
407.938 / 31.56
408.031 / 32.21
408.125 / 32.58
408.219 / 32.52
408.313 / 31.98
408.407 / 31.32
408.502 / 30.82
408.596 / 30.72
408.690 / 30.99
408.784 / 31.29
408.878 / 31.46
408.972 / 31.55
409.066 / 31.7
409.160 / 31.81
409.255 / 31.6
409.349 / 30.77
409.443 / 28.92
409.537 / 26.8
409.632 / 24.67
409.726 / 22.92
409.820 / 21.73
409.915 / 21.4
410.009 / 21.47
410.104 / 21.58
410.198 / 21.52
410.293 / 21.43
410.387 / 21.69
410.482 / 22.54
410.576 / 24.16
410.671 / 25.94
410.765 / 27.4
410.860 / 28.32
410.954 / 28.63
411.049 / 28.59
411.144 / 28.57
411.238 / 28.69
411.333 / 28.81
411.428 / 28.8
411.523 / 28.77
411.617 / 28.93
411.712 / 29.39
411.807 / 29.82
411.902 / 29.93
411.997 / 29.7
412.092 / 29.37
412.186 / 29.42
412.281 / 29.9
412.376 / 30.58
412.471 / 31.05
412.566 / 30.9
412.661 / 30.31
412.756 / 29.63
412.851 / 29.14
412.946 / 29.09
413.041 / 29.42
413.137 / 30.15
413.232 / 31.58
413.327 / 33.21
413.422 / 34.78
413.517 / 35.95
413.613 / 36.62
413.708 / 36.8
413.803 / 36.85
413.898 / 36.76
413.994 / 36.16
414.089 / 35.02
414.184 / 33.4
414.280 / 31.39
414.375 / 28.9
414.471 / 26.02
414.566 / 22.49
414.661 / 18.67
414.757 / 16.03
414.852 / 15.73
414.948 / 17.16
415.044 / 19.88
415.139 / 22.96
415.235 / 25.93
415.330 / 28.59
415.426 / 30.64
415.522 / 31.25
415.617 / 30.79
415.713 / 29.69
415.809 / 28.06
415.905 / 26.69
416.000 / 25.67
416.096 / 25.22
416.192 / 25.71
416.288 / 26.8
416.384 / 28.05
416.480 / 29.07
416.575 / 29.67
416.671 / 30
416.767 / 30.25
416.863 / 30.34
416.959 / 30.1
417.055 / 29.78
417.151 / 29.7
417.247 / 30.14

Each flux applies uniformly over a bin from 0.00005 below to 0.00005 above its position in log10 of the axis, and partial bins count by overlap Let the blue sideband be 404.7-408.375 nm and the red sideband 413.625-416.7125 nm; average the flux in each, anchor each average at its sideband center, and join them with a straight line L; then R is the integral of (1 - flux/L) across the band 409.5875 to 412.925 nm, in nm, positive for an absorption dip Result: 0.19 nm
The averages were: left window 29.8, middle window 27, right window 27.8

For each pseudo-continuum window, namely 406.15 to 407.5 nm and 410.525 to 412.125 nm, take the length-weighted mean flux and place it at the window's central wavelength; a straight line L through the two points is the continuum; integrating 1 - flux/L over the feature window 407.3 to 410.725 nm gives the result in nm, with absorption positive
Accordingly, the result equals 0.077 nm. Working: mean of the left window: 29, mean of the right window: 28.4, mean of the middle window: 28.1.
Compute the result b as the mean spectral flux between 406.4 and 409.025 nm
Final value 30.1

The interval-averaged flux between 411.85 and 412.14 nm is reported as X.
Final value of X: 29.7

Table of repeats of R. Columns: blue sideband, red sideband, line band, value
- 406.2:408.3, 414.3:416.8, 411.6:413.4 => -0.19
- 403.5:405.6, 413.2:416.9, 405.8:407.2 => 0.01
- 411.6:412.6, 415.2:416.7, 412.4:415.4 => 0.01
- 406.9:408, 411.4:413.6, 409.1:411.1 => 0.30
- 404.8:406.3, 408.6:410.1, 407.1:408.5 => -0.09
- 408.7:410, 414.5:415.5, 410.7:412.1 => -0.16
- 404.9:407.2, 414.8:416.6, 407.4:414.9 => -0.35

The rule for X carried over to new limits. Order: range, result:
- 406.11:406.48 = 30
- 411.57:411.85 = 29.4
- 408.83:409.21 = 31.6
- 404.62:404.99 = 28.1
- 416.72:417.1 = 30.1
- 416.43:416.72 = 29.6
